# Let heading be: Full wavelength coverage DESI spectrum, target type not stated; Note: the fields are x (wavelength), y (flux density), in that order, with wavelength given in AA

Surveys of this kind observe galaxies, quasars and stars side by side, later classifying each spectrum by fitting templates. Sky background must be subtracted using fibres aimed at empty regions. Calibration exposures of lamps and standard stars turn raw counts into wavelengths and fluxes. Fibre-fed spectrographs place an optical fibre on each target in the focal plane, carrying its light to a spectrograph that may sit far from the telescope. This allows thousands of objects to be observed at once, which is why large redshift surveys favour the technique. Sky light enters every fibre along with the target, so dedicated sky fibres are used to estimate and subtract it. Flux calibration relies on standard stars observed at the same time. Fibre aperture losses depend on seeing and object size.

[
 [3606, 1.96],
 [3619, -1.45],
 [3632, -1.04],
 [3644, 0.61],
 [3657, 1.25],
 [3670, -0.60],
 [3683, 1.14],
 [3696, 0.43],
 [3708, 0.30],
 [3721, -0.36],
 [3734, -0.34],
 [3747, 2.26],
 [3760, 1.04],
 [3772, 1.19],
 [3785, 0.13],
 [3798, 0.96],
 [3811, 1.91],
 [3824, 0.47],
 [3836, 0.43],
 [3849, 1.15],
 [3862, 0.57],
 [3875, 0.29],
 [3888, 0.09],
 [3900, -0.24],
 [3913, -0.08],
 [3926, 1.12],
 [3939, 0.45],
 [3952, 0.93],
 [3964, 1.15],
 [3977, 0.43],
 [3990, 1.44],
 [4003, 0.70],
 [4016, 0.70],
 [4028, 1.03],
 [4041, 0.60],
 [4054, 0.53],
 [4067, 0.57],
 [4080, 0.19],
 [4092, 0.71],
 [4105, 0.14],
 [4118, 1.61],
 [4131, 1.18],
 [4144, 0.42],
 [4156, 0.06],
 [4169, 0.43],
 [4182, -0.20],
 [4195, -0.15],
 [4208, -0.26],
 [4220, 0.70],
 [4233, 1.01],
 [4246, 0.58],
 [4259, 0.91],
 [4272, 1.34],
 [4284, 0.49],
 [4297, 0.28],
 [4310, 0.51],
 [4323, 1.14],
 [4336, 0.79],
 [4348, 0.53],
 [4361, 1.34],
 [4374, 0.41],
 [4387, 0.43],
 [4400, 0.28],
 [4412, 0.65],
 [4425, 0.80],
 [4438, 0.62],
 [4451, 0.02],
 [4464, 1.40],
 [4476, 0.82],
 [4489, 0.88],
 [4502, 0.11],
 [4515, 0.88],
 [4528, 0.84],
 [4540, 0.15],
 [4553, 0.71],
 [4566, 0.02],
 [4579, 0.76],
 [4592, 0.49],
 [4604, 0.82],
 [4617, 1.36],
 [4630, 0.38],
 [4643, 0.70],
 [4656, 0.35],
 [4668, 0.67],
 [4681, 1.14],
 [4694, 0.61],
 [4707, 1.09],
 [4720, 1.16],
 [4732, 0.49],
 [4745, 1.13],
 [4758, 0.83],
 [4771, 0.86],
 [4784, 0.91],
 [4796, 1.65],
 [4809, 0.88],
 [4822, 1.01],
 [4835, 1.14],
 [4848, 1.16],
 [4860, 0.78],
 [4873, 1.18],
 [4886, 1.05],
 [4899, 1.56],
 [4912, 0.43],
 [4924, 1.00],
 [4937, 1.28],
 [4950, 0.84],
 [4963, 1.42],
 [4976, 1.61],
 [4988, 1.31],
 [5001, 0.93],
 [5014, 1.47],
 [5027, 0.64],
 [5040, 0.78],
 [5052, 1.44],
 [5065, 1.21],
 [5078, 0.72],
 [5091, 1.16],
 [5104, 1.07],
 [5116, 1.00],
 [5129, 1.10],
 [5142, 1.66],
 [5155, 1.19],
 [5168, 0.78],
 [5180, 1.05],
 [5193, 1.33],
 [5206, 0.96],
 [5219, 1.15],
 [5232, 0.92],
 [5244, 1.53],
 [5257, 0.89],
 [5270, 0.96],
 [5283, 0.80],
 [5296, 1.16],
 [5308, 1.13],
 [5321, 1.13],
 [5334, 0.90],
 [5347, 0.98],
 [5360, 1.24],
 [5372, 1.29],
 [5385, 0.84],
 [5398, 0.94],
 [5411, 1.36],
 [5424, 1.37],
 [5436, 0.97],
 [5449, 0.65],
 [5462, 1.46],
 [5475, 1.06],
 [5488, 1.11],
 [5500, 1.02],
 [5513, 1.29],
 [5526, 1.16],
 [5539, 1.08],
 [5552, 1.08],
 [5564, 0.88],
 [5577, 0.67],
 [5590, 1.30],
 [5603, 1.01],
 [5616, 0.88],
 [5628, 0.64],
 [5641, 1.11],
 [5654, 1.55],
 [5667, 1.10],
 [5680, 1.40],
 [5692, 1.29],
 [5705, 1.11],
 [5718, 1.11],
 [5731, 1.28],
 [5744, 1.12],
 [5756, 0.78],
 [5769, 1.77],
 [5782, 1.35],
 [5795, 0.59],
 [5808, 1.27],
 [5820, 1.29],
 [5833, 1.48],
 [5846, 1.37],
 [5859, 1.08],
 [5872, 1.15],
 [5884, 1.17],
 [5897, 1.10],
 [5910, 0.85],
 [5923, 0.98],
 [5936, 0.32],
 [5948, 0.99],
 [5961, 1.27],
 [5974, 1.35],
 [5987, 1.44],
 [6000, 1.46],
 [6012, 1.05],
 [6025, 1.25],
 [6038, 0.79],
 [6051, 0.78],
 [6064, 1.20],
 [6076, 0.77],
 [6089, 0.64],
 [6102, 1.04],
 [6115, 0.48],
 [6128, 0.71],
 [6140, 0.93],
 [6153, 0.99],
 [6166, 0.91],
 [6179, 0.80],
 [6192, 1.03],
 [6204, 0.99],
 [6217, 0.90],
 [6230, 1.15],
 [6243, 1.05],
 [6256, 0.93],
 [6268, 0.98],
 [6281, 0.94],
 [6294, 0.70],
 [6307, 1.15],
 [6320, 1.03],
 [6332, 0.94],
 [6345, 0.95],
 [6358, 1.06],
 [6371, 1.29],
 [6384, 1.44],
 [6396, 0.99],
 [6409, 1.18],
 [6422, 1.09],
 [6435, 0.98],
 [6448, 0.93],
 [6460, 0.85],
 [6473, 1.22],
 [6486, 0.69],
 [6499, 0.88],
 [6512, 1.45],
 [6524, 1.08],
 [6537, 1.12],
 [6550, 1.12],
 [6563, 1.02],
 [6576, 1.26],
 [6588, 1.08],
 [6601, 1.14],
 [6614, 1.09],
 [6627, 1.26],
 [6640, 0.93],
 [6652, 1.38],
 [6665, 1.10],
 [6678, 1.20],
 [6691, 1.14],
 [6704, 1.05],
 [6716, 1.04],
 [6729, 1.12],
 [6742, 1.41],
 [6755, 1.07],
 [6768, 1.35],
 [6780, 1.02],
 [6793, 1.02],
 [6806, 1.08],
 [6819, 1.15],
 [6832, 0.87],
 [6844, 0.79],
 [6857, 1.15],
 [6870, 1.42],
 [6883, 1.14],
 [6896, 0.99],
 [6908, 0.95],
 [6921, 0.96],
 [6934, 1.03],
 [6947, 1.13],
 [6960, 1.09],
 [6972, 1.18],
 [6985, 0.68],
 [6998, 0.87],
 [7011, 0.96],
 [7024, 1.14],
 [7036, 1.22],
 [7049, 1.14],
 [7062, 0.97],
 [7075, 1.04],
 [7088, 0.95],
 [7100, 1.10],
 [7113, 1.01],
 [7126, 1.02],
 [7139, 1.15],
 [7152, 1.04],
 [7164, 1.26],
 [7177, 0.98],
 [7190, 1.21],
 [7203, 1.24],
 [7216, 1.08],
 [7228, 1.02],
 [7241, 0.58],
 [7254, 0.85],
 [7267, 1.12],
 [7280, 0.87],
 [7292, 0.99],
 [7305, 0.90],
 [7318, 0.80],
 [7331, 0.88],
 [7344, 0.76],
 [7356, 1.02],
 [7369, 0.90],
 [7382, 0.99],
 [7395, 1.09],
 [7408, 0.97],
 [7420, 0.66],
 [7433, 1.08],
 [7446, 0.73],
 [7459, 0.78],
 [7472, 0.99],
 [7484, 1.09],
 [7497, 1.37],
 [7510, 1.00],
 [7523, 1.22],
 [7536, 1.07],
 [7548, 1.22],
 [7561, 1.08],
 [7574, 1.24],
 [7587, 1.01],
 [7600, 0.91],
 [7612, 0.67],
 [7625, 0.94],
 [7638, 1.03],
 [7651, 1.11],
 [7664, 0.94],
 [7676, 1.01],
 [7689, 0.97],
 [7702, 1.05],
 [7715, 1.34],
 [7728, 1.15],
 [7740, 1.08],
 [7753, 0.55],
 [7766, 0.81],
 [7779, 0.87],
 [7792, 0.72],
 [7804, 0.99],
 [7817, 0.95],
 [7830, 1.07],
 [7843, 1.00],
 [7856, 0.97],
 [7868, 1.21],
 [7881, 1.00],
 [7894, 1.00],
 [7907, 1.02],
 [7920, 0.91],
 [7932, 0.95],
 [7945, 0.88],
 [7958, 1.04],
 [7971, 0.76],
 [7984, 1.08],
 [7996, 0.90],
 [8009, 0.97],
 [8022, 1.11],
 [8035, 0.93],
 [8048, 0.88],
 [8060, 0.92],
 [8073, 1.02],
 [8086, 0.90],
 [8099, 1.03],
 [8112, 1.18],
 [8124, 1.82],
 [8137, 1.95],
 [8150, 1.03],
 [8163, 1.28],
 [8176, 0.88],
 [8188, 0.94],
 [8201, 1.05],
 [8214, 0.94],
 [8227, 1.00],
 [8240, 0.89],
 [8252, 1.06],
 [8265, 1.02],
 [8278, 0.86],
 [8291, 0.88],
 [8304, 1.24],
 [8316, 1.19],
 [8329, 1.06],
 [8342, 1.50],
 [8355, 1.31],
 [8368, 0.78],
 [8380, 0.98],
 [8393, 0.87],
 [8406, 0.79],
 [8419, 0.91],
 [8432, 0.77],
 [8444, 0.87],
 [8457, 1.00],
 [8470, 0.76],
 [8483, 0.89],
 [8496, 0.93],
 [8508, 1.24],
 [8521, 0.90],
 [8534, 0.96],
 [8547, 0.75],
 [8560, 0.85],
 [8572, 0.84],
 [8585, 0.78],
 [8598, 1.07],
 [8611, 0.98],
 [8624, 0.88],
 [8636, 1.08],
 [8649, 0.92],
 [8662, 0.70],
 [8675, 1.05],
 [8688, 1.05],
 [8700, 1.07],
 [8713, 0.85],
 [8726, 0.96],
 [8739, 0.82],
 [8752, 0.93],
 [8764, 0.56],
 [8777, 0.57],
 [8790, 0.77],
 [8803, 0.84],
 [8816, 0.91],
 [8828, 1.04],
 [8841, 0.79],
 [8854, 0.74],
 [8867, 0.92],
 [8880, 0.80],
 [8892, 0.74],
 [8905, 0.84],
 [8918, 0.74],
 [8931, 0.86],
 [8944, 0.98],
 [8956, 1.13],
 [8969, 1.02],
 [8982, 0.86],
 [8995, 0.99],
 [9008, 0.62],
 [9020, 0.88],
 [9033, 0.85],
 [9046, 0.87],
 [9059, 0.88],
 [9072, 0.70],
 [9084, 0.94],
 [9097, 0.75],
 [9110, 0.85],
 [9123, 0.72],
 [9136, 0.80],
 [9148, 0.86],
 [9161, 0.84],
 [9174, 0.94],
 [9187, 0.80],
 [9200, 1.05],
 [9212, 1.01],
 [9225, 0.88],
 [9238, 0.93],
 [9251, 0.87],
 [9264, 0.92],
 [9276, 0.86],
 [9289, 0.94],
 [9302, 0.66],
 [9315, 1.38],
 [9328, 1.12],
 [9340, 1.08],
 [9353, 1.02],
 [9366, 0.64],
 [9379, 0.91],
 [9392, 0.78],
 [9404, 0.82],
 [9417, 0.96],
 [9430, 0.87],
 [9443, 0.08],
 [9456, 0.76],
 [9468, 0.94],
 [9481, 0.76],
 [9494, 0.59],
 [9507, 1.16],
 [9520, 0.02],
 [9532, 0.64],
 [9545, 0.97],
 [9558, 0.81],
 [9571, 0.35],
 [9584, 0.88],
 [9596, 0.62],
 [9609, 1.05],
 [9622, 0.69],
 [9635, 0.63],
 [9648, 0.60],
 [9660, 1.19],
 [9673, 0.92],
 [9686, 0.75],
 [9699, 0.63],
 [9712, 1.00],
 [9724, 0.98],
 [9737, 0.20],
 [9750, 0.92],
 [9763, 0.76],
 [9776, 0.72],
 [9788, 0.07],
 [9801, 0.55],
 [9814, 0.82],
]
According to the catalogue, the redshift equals 0.239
